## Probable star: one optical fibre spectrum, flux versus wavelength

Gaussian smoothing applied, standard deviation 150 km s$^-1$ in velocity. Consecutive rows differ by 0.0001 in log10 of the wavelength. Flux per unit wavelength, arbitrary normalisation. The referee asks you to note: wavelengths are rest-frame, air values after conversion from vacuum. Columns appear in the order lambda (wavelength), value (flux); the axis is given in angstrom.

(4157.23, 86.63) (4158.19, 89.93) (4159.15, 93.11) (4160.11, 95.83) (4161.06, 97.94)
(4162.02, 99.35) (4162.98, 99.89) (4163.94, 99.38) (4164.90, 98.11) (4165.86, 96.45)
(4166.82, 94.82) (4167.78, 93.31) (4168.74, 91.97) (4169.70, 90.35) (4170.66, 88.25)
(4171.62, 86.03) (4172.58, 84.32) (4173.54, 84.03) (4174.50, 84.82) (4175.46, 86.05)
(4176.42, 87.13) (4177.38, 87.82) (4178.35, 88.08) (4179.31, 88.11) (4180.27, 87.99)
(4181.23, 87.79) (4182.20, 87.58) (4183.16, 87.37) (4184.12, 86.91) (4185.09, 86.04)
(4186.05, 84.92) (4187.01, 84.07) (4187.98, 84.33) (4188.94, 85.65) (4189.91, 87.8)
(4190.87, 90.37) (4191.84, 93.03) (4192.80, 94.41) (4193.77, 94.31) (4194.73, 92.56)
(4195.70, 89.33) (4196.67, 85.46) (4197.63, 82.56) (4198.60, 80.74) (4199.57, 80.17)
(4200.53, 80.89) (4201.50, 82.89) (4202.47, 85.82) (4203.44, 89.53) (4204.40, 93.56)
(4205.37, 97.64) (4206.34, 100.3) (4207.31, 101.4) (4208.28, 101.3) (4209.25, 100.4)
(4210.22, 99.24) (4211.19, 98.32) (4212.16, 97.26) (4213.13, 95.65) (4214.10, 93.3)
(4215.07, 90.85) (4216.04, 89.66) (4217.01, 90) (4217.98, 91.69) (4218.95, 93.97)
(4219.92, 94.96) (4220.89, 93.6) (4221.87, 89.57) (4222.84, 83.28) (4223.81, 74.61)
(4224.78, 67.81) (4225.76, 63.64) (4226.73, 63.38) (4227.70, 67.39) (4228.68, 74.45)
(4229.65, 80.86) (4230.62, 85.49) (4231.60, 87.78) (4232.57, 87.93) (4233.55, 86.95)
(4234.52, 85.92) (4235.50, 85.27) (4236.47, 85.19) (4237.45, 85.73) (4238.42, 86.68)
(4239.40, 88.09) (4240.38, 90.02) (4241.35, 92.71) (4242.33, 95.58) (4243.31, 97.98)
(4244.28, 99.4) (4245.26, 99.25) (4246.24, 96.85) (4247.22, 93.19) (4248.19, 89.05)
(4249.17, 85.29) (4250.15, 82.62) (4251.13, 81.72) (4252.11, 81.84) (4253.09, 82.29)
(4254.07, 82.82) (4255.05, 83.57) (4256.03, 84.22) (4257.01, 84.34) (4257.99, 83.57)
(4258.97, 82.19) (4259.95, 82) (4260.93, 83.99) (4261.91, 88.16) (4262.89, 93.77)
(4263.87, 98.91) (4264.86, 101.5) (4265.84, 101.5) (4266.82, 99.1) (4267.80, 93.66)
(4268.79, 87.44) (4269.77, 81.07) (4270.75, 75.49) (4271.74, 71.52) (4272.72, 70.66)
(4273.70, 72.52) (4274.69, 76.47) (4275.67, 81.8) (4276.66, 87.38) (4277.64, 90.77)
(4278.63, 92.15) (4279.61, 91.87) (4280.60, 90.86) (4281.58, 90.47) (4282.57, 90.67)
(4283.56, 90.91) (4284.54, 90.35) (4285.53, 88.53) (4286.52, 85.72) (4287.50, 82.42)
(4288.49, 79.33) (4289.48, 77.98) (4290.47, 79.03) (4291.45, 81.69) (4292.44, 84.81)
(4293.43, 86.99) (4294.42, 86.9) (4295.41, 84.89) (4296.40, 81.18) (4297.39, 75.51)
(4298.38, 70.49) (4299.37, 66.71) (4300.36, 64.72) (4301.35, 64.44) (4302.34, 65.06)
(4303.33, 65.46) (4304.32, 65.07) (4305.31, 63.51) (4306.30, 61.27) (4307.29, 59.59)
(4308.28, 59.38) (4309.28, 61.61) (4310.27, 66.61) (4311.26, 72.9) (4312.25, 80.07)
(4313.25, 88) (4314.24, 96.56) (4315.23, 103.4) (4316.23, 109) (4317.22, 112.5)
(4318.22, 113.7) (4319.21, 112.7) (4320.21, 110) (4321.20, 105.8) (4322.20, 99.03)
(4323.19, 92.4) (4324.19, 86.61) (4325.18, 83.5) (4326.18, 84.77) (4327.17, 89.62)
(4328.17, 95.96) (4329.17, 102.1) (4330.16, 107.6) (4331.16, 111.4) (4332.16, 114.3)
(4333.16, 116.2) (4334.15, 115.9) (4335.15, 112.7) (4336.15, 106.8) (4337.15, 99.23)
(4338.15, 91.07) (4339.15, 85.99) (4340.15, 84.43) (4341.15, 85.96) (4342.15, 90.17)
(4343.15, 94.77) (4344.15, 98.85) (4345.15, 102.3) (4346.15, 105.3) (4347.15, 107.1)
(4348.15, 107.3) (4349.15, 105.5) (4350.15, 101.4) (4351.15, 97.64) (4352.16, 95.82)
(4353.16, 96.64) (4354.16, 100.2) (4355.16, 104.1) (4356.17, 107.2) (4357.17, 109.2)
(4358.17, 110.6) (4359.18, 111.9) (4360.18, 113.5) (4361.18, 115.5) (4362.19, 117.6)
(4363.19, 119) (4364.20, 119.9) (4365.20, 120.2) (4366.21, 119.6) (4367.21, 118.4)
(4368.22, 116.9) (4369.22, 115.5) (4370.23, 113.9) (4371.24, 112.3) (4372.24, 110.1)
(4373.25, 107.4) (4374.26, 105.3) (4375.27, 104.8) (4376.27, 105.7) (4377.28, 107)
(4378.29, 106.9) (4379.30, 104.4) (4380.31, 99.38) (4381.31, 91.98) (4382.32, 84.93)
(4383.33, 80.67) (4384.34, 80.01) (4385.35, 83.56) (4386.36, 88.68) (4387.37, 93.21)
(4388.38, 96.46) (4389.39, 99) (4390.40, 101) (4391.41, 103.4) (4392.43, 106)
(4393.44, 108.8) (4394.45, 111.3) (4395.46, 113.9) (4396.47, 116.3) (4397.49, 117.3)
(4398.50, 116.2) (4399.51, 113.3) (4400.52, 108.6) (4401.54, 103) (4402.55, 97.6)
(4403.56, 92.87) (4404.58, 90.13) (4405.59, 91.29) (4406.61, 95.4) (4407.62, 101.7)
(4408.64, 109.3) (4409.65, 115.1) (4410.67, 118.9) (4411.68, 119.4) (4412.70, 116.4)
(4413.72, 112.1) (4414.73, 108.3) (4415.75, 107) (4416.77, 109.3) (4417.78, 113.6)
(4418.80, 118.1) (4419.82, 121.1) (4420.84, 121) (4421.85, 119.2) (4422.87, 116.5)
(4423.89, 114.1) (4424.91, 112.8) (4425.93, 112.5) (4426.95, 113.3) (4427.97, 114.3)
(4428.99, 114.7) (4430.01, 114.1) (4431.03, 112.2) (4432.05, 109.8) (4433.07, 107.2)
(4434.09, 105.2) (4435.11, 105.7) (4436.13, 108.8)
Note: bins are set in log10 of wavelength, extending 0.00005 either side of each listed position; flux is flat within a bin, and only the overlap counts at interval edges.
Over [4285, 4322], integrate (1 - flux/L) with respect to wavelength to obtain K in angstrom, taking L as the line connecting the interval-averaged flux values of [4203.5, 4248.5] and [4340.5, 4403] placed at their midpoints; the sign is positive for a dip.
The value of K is 6.1 angstrom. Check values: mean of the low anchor 89.3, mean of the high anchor 105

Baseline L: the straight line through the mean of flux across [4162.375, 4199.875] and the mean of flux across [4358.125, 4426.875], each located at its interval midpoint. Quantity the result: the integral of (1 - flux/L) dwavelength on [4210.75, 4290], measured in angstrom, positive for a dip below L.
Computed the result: 7.0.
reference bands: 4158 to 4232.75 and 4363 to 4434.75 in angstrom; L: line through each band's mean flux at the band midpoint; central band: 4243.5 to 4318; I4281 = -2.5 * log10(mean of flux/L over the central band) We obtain 0.16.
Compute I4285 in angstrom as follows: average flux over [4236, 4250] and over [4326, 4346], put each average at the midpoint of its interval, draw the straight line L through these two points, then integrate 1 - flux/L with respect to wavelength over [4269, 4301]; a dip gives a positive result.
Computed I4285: 4.49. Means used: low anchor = 91.6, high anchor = 99.8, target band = 81.9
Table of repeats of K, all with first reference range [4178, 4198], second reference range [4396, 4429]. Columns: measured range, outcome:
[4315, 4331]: 0.1 angstrom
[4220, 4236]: 2.1 angstrom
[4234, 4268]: 1.8 angstrom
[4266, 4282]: 2.0 angstrom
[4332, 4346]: 0.5 angstrom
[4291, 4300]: 1.7 angstrom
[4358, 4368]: -1.1 angstrom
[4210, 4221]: -0.4 angstrom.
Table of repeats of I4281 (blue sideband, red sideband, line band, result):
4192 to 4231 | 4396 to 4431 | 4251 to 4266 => 0.07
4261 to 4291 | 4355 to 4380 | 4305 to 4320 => 0.15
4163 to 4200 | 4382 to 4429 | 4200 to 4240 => 0.05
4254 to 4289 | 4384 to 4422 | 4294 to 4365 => 0.02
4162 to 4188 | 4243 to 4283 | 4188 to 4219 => -0.03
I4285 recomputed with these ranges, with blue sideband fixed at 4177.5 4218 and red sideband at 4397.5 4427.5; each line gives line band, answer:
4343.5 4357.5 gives 0.23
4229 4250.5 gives 1.08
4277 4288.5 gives 1.06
